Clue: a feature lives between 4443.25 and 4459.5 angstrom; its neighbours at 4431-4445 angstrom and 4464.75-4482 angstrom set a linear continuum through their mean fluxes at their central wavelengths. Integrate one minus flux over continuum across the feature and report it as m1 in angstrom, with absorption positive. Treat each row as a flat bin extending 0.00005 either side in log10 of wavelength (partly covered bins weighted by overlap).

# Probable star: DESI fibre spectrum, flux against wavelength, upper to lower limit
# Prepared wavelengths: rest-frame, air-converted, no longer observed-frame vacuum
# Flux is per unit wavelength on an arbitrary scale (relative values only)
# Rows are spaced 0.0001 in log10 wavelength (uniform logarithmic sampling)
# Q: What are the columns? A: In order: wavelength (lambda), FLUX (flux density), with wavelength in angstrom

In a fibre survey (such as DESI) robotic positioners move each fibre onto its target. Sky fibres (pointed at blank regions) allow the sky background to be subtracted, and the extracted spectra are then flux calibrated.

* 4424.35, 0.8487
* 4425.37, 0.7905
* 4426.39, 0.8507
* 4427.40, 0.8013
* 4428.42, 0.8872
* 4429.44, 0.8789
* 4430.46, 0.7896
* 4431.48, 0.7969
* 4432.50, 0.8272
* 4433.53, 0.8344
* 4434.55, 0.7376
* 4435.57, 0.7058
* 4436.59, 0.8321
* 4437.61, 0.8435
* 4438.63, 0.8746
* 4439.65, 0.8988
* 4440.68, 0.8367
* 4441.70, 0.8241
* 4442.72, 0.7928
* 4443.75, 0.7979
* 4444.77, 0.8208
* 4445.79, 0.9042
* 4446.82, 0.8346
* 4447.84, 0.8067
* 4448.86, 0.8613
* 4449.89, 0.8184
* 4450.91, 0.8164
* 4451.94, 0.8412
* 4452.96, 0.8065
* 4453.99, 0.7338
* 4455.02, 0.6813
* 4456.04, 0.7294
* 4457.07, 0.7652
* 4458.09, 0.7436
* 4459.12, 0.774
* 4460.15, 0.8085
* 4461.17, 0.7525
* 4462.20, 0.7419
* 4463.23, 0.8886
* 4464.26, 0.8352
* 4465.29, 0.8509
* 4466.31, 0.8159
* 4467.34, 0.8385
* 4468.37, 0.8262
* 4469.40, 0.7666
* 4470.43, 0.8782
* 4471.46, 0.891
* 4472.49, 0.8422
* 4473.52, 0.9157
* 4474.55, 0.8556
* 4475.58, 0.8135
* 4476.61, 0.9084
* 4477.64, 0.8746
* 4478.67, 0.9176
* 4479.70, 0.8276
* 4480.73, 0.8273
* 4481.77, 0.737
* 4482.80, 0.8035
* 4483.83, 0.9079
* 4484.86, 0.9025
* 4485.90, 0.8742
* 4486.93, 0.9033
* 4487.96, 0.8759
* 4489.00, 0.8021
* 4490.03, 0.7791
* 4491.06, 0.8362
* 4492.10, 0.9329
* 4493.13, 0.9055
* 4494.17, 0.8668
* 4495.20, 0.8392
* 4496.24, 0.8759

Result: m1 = 0.62 angstrom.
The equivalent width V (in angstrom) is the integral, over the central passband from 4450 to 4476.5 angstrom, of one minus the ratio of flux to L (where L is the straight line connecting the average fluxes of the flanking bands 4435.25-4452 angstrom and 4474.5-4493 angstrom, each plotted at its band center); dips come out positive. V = 1.0 angstrom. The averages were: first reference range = 0.831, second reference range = 0.856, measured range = 0.81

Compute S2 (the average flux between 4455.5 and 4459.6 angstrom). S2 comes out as 0.753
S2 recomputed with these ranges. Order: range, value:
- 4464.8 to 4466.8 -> 0.837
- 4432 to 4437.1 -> 0.787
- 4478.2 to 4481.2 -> 0.858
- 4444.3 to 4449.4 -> 0.846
